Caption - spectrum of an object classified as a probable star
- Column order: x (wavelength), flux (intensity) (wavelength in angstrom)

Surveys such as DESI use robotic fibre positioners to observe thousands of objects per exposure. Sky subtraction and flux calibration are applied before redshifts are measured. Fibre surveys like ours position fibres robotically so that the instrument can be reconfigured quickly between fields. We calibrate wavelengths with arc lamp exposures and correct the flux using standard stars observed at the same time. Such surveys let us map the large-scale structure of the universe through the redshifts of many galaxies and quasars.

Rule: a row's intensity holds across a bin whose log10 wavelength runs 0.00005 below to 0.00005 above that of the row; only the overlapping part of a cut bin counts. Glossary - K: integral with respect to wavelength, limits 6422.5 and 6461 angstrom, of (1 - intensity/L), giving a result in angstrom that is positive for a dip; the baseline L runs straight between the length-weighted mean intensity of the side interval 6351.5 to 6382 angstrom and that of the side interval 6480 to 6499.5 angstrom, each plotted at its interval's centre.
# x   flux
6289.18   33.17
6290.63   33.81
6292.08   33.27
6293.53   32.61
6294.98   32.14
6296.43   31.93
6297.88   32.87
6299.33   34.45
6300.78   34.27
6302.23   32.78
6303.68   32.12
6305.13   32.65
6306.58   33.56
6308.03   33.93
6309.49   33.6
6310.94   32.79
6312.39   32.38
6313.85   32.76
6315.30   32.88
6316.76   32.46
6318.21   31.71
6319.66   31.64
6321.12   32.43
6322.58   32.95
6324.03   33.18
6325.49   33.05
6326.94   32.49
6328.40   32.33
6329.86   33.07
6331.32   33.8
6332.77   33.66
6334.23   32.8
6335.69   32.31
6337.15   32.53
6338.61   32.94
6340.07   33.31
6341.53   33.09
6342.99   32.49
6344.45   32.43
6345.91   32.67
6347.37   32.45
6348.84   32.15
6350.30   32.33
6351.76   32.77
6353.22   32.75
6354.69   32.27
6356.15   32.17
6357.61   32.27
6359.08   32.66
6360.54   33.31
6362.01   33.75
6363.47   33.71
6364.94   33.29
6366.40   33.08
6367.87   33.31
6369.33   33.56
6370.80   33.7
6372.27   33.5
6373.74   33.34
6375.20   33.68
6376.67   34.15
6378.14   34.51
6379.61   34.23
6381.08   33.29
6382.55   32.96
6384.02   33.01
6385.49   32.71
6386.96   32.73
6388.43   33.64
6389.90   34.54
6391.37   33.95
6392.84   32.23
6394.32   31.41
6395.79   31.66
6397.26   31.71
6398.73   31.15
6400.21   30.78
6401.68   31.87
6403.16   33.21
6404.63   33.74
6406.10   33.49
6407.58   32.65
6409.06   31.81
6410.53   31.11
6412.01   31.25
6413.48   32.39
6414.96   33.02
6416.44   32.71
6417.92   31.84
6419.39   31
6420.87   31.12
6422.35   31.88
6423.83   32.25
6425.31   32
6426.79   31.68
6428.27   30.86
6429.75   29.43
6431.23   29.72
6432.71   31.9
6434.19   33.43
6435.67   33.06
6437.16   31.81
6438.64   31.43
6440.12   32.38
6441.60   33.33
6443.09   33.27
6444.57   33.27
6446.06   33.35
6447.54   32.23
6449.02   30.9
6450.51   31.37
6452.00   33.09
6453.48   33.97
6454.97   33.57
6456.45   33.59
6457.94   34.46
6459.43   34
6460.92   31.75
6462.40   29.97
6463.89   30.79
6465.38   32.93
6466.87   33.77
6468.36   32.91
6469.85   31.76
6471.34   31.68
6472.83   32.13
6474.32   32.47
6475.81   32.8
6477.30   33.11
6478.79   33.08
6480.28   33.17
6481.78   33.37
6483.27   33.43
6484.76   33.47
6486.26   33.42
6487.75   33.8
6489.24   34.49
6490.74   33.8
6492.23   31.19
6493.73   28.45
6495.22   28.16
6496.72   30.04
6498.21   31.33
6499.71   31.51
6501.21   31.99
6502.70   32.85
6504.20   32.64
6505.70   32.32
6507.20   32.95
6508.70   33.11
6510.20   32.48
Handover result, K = 0.2 angstrom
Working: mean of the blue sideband 33.3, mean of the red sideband 32.1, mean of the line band 32.4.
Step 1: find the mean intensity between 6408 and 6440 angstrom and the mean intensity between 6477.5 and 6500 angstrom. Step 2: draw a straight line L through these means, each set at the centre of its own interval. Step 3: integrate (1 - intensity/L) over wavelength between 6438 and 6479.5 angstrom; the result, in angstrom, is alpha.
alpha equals -0.8 angstrom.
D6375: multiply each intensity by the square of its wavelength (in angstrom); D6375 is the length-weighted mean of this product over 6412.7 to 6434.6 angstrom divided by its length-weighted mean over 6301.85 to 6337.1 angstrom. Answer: 1.00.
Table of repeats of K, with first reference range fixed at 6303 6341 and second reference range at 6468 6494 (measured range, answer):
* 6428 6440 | 0.5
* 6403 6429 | 0.6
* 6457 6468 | 0.1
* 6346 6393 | -0.6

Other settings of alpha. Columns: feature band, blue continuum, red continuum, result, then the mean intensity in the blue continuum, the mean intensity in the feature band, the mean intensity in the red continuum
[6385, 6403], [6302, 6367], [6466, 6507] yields 0.1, 32.8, 32.4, 32.3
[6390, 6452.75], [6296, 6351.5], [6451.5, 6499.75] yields 1.0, 32.8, 32.1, 32.5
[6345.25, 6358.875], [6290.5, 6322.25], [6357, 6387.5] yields 0.3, 32.8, 32.4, 33.4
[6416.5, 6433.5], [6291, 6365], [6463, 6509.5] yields 0.6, 32.8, 31.3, 32.3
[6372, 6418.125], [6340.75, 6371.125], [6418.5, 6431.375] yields -1.2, 32.9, 32.8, 31.2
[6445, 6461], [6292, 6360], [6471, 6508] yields -0.3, 32.8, 33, 32.3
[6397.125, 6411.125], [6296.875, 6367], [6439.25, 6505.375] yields 0.2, 32.9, 32.2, 32.5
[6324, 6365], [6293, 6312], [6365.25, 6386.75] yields 0.6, 33.1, 32.8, 33.5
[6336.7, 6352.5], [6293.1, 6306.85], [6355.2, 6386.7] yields 0.3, 32.9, 32.7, 33.3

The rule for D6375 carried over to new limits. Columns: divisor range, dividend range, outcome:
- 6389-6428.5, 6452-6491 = 1.05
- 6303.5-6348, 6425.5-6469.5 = 1.02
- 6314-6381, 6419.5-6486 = 1.02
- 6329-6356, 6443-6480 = 1.03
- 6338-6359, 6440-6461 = 1.05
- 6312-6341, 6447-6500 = 1.04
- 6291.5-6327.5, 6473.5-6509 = 1.04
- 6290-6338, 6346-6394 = 1.03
